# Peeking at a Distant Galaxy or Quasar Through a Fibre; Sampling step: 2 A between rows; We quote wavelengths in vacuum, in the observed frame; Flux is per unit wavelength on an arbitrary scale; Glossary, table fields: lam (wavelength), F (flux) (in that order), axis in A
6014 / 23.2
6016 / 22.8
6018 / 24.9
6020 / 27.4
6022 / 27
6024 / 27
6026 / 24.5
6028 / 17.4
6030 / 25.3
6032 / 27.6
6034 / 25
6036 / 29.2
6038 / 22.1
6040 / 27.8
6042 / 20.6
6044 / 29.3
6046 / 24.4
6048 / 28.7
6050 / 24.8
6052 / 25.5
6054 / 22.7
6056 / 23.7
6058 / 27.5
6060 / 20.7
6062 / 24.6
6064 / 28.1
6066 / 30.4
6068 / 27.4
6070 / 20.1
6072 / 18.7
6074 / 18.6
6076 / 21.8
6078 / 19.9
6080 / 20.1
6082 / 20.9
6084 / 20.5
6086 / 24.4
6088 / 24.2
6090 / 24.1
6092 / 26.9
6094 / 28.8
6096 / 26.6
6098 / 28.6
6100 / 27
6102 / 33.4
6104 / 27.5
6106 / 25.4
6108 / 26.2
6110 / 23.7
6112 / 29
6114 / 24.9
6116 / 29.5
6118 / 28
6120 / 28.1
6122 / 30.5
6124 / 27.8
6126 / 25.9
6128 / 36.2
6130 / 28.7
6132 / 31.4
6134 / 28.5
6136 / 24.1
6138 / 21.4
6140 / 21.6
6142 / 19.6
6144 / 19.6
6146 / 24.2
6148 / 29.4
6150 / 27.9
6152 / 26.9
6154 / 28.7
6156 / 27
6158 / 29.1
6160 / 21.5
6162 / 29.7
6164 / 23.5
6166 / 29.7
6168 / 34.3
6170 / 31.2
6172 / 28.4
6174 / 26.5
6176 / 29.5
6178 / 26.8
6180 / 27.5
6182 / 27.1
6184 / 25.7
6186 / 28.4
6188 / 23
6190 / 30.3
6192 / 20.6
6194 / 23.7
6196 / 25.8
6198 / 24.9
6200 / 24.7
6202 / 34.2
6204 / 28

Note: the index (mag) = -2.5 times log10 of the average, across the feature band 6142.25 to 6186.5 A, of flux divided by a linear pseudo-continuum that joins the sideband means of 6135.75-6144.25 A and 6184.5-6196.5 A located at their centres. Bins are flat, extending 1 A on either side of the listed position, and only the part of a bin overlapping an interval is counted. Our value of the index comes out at -0.18 mag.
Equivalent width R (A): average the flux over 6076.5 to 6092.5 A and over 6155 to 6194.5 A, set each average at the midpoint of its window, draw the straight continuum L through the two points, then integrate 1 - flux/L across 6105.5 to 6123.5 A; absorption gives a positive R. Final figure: -2.4 A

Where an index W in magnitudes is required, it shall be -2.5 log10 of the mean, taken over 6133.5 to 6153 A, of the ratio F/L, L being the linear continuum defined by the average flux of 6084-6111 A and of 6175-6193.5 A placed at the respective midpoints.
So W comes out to 0.10 mag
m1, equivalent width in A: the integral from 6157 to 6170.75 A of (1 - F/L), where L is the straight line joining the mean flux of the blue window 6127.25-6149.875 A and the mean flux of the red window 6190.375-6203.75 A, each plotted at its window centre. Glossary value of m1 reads -1.3 A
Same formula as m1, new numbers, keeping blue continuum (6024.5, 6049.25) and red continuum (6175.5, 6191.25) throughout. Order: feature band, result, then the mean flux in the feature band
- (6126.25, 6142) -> -0.2 A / 26.8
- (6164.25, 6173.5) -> -1.1 A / 30.1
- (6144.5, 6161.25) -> 0.0 A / 26.7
